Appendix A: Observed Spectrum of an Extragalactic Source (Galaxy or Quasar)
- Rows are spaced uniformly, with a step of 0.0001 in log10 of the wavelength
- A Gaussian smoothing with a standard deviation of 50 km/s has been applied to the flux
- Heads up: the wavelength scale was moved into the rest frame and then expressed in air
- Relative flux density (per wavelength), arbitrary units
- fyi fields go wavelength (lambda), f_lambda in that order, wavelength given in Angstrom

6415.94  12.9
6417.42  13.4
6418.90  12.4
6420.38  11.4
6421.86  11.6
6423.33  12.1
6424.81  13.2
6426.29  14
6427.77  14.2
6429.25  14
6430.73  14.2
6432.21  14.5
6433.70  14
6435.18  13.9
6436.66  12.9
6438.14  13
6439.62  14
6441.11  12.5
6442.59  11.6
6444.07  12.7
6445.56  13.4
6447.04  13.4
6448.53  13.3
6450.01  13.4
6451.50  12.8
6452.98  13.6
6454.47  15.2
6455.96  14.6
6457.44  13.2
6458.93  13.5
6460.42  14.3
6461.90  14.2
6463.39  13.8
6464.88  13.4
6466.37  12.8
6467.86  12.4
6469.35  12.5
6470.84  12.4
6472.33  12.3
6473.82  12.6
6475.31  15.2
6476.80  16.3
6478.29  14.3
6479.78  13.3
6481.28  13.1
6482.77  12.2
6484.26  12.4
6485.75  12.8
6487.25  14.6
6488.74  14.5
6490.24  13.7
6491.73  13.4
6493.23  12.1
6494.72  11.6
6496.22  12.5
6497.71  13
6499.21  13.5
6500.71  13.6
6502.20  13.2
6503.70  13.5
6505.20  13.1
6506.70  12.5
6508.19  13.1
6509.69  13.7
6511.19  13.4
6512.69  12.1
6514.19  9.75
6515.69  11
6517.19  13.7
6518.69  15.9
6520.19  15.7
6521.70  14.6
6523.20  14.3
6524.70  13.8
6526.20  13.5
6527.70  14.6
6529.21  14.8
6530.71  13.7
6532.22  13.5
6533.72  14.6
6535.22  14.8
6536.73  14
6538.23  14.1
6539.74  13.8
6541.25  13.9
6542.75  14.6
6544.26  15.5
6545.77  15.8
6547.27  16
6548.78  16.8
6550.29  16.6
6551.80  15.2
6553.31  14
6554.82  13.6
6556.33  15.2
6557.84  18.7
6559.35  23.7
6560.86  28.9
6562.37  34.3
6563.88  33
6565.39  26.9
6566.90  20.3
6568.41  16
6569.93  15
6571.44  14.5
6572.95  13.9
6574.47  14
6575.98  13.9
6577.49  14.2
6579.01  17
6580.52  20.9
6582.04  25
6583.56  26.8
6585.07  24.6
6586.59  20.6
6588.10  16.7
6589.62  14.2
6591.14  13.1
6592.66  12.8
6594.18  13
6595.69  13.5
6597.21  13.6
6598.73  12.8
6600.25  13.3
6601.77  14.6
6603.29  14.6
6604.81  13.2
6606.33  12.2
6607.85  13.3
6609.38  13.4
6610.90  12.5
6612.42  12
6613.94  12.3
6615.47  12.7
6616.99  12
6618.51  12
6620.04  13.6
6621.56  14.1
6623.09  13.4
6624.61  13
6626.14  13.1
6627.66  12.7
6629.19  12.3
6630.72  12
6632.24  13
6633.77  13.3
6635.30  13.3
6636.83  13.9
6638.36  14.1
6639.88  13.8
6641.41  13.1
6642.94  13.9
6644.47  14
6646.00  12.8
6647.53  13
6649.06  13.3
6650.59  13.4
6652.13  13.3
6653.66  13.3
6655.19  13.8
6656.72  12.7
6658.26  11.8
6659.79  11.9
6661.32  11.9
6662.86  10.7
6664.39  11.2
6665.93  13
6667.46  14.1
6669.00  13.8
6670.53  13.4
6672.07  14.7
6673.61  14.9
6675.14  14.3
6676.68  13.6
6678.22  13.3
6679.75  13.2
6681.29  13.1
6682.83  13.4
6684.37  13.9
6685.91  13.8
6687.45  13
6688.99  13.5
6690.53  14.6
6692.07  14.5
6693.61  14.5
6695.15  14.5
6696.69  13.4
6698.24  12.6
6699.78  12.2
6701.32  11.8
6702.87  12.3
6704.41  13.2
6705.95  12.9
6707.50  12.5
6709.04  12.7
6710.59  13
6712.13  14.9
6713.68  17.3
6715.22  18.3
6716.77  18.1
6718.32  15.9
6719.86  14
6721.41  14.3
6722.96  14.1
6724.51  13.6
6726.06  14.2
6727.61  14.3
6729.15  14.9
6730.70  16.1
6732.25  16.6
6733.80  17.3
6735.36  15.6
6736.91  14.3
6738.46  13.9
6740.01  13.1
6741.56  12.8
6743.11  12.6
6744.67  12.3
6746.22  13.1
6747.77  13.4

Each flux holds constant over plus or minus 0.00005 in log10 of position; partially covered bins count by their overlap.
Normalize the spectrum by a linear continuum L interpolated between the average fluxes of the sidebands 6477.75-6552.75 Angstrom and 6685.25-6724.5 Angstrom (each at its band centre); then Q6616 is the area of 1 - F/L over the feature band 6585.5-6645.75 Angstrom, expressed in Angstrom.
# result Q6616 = 1.83 Angstrom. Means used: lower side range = 13.8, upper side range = 14.1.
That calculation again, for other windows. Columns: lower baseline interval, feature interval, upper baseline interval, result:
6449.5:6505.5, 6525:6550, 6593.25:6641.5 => -2.6 Angstrom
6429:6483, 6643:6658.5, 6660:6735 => 0.7 Angstrom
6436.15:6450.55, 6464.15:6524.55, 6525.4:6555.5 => 2.7 Angstrom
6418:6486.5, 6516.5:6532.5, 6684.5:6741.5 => -0.9 Angstrom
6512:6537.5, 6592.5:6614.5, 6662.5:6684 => 0.7 Angstrom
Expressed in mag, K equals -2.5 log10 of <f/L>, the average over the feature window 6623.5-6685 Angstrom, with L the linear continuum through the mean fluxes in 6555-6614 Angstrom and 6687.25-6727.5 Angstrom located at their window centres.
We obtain 0.18 mag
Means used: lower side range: 17.4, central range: 13.2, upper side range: 14.1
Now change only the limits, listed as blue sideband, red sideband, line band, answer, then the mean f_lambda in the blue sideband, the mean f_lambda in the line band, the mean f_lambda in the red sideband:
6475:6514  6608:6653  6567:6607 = -0.21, 13.3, 16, 13.1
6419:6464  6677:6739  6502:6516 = 0.09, 13.4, 12.6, 14.2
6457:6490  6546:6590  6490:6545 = 0.19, 13.5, 13.6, 19.3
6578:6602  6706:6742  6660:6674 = 0.21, 17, 13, 14.8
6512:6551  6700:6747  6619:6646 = 0.08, 14.3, 13.3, 14.3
